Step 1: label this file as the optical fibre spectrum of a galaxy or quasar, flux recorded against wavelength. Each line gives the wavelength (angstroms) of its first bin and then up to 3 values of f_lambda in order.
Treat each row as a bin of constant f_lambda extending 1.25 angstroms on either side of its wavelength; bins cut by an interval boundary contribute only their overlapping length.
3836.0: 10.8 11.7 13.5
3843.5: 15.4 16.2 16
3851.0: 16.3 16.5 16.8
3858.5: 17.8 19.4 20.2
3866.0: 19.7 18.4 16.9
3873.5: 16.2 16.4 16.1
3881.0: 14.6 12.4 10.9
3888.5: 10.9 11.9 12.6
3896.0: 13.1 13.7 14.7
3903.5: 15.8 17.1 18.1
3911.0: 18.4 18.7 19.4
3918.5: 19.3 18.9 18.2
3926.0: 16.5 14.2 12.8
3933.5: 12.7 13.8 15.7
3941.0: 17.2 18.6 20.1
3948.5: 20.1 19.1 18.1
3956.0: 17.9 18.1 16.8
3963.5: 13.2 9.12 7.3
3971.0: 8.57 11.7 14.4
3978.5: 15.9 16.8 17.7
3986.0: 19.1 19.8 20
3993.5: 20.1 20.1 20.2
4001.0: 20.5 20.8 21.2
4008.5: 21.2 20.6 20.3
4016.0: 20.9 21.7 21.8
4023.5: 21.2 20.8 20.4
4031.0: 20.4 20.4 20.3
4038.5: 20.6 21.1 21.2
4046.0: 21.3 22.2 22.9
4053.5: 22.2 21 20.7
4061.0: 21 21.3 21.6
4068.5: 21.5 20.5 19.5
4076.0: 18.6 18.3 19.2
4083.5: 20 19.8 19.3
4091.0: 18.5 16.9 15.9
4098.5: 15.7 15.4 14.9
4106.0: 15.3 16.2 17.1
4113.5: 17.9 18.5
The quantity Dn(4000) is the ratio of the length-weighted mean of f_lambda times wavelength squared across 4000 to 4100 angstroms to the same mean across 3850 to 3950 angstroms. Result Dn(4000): 1.34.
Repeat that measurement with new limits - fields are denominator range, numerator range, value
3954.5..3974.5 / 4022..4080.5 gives 1.68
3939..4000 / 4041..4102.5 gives 1.25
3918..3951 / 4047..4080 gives 1.32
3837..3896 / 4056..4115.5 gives 1.34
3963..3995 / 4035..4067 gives 1.48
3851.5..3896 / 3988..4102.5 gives 1.40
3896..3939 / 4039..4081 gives 1.38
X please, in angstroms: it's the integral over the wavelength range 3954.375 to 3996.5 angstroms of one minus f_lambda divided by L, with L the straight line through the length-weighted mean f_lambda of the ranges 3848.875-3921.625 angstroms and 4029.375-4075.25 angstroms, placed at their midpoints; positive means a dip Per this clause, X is 7.2 angstroms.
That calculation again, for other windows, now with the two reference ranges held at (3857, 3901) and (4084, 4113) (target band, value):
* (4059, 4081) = -4.63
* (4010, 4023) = -3.77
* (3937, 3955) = -2.85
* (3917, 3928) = -1.62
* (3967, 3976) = 3.43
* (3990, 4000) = -2.43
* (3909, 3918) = -1.85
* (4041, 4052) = -3.48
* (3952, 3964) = -0.89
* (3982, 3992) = -1.82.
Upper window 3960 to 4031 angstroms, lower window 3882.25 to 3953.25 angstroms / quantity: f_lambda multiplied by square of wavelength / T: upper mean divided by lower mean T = 1.2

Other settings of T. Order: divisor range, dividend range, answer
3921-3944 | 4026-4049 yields 1.41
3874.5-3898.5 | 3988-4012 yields 1.63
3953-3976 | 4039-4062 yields 1.68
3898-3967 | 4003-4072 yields 1.33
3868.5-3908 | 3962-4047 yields 1.37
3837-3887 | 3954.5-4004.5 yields 1.08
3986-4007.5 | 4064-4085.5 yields 1.02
